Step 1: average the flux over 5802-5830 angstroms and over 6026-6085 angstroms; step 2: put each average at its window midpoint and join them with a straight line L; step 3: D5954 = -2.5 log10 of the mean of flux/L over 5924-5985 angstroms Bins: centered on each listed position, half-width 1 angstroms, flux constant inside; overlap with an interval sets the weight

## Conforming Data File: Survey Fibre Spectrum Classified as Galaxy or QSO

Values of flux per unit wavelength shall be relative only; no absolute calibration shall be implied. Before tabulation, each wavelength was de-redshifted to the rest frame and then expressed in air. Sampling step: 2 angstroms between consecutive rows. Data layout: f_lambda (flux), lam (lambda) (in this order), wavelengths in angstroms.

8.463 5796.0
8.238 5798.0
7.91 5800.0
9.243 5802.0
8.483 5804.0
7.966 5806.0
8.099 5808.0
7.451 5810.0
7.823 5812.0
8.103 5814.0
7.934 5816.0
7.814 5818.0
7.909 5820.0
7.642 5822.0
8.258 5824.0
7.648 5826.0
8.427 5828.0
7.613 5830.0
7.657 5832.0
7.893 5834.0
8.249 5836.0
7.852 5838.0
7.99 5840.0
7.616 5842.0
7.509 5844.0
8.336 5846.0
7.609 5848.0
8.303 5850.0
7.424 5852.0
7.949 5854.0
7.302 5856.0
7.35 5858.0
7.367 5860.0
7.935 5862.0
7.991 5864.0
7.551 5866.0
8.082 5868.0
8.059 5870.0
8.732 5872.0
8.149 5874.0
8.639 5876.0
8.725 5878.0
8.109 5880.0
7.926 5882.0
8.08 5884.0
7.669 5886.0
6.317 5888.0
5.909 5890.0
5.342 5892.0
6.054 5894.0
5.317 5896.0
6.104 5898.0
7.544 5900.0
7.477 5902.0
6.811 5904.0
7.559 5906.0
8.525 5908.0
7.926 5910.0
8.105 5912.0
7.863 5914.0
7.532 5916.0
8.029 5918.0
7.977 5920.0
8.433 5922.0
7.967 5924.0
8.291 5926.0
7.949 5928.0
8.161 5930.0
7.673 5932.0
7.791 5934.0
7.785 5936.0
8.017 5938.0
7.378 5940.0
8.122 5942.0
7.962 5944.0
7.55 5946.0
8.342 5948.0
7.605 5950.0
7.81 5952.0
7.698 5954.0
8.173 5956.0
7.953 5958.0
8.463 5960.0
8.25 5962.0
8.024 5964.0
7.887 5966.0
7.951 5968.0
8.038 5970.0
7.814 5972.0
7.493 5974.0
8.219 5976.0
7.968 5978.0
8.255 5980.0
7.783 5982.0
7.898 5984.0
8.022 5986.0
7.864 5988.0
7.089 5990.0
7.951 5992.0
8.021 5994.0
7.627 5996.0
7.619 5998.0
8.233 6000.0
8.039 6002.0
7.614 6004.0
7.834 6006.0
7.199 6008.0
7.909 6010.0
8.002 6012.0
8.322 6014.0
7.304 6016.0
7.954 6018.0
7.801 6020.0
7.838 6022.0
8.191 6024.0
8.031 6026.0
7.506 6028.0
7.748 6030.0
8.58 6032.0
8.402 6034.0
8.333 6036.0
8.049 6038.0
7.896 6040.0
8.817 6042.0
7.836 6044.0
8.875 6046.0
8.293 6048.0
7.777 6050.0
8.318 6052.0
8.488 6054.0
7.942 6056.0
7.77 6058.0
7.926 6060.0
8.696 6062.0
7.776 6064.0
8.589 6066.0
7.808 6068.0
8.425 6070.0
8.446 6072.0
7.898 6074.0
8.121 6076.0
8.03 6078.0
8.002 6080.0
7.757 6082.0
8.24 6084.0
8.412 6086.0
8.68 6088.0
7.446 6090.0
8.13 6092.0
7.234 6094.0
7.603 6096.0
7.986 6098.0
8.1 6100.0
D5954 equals 0.02 mag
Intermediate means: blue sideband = 8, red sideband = 8.15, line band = 7.94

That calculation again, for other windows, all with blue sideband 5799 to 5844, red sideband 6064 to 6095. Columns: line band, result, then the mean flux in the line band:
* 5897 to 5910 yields 0.09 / 7.38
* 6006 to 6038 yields 0.01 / 7.94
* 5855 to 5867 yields 0.06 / 7.58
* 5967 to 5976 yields 0.02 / 7.87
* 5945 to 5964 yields 0.01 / 7.98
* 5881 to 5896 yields 0.20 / 6.66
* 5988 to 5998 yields 0.05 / 7.69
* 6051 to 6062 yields -0.01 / 8.14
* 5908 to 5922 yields 0.00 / 7.99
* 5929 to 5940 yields 0.02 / 7.84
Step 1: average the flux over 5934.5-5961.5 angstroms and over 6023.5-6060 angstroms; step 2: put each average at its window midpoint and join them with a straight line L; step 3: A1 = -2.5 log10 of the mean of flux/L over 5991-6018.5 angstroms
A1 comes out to 0.031 mag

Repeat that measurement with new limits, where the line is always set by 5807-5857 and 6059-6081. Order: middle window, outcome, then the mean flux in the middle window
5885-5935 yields 0.08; 7.37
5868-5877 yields -0.06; 8.36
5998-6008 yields 0.03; 7.83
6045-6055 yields -0.03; 8.35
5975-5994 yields 0.02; 7.9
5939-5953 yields 0.02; 7.82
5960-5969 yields -0.01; 8.08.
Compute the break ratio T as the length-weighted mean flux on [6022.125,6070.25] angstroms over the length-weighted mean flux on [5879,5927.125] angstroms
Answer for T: 1.1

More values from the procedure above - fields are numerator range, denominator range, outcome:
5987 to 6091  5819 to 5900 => 1.05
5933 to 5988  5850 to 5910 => 1.06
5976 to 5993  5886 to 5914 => 1.14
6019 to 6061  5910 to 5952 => 1.02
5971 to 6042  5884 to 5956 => 1.05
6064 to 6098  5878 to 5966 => 1.05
